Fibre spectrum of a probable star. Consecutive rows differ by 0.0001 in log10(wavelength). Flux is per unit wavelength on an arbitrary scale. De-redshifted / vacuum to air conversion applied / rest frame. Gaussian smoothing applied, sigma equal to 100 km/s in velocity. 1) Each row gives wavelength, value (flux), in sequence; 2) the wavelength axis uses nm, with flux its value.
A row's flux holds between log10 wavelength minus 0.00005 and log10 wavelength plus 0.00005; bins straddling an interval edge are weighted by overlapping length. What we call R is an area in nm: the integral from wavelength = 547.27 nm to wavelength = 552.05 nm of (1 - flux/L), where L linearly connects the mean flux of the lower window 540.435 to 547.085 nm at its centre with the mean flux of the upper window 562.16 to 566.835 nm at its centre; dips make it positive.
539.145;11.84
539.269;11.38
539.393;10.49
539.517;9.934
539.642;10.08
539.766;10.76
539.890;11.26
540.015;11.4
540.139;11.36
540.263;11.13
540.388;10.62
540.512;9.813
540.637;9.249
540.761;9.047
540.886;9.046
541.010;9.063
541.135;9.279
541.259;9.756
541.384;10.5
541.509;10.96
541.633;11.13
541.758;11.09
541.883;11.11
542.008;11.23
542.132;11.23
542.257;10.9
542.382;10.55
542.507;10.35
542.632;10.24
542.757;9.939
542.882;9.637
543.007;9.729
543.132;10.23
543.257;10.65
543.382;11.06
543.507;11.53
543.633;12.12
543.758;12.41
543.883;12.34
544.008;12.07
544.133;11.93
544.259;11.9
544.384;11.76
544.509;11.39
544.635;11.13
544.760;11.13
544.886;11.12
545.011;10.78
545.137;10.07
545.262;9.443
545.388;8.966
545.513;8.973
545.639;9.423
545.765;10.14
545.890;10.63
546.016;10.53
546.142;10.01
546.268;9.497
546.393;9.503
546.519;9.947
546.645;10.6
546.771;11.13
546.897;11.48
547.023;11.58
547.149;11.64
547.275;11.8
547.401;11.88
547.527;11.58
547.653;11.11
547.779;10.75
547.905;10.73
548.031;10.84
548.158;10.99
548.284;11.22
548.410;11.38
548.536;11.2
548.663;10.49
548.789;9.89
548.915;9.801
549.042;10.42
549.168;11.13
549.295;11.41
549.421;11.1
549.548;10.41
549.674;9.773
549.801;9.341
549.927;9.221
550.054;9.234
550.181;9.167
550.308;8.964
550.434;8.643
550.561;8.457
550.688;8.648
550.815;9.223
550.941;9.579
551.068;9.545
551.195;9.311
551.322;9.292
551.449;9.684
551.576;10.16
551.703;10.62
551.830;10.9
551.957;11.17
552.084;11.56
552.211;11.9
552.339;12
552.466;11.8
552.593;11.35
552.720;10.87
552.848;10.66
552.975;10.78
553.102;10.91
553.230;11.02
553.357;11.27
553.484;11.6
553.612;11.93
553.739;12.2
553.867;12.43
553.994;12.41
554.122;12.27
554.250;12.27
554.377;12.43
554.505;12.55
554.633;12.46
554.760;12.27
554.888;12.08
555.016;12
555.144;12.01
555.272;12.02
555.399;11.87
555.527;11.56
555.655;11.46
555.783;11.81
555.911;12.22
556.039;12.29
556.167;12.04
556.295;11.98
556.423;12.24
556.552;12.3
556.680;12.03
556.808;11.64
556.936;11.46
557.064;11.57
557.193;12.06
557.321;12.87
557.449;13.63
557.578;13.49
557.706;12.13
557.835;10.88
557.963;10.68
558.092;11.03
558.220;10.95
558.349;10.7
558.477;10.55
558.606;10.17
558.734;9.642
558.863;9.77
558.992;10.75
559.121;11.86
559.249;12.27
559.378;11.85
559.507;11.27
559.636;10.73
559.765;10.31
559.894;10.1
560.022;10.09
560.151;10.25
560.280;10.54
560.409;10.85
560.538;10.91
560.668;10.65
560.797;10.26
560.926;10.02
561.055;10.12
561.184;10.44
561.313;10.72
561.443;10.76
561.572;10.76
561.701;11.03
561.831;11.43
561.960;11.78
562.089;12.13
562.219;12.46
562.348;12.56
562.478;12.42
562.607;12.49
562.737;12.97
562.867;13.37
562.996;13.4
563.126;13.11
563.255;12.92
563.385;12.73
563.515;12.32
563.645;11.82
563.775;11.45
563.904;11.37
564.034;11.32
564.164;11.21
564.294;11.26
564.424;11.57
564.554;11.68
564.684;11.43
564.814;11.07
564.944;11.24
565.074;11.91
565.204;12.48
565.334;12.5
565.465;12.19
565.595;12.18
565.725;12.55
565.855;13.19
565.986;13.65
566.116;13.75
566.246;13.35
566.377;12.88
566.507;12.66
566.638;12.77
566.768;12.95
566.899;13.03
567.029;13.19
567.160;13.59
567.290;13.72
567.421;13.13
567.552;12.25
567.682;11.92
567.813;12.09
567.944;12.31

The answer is 0.36 nm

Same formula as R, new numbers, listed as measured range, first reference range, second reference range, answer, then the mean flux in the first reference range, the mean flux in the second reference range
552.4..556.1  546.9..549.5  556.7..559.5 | -0.18 nm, 11.1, 11.4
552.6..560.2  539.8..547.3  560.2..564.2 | -0.18 nm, 10.6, 11.6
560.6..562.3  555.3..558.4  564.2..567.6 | 0.17 nm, 11.9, 12.5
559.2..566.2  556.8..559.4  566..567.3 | 0.40 nm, 11.4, 13.2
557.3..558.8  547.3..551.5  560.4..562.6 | -0.06 nm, 10.1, 11.2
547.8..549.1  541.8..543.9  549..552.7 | -0.04 nm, 10.9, 10.1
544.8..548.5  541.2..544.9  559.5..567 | 0.18 nm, 11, 11.8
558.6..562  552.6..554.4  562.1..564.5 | 0.38 nm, 11.6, 12.3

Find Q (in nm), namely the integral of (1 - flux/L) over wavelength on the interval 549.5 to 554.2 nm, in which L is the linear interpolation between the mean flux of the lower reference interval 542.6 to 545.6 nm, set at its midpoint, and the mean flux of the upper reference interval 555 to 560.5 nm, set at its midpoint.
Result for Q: 0.29 nm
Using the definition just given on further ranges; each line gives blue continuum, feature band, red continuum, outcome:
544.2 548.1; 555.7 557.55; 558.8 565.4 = -0.160 nm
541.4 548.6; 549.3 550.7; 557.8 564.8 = 0.193 nm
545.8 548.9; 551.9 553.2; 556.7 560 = -0.029 nm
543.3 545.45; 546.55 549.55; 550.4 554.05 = -0.010 nm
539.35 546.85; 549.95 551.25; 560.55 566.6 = 0.233 nm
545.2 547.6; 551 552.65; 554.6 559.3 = 0.058 nm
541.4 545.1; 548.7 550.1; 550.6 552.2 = 0.014 nm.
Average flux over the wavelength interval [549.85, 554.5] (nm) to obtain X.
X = 10.7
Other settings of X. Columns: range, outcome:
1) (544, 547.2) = 10.6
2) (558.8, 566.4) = 11.7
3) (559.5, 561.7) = 10.5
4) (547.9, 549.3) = 10.8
